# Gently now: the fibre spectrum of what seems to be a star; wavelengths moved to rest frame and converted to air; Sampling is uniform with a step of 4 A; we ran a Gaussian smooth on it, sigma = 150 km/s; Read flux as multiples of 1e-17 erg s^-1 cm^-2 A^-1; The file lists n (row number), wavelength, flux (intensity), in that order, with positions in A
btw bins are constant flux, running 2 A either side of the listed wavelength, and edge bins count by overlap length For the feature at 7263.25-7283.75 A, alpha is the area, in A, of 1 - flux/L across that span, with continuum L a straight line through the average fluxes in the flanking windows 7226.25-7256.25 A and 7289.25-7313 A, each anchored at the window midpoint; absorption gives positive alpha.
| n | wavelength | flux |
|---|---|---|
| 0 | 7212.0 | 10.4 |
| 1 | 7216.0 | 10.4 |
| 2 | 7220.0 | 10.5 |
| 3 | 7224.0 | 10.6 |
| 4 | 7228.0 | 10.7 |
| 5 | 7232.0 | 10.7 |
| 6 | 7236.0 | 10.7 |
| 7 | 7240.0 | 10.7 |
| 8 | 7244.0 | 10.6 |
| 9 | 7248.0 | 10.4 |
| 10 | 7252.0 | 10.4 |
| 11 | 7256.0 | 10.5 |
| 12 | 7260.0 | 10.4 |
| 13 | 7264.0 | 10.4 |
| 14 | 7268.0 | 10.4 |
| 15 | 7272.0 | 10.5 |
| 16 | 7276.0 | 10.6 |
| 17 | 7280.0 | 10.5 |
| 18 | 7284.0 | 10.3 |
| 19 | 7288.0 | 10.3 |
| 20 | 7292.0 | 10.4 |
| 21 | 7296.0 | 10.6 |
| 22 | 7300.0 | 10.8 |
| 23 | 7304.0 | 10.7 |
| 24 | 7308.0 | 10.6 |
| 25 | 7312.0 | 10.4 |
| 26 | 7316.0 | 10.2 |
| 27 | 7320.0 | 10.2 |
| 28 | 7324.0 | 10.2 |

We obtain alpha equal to 0.2 A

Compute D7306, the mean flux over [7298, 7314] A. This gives 10.6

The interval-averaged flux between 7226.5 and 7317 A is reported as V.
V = 10.5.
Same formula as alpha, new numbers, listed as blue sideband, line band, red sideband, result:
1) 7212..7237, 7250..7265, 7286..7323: 0.15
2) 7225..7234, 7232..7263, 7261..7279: 0.17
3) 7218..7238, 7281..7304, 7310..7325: -0.31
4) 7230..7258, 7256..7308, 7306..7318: -0.10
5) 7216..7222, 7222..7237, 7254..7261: -0.30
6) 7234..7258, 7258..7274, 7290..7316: 0.19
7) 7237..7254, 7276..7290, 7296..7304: 0.35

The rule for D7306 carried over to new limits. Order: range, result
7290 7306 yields 10.6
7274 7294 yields 10.4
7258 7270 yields 10.4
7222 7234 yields 10.7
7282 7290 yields 10.3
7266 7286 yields 10.5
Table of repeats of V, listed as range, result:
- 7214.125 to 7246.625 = 10.6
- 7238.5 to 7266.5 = 10.5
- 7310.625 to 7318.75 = 10.3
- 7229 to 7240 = 10.7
